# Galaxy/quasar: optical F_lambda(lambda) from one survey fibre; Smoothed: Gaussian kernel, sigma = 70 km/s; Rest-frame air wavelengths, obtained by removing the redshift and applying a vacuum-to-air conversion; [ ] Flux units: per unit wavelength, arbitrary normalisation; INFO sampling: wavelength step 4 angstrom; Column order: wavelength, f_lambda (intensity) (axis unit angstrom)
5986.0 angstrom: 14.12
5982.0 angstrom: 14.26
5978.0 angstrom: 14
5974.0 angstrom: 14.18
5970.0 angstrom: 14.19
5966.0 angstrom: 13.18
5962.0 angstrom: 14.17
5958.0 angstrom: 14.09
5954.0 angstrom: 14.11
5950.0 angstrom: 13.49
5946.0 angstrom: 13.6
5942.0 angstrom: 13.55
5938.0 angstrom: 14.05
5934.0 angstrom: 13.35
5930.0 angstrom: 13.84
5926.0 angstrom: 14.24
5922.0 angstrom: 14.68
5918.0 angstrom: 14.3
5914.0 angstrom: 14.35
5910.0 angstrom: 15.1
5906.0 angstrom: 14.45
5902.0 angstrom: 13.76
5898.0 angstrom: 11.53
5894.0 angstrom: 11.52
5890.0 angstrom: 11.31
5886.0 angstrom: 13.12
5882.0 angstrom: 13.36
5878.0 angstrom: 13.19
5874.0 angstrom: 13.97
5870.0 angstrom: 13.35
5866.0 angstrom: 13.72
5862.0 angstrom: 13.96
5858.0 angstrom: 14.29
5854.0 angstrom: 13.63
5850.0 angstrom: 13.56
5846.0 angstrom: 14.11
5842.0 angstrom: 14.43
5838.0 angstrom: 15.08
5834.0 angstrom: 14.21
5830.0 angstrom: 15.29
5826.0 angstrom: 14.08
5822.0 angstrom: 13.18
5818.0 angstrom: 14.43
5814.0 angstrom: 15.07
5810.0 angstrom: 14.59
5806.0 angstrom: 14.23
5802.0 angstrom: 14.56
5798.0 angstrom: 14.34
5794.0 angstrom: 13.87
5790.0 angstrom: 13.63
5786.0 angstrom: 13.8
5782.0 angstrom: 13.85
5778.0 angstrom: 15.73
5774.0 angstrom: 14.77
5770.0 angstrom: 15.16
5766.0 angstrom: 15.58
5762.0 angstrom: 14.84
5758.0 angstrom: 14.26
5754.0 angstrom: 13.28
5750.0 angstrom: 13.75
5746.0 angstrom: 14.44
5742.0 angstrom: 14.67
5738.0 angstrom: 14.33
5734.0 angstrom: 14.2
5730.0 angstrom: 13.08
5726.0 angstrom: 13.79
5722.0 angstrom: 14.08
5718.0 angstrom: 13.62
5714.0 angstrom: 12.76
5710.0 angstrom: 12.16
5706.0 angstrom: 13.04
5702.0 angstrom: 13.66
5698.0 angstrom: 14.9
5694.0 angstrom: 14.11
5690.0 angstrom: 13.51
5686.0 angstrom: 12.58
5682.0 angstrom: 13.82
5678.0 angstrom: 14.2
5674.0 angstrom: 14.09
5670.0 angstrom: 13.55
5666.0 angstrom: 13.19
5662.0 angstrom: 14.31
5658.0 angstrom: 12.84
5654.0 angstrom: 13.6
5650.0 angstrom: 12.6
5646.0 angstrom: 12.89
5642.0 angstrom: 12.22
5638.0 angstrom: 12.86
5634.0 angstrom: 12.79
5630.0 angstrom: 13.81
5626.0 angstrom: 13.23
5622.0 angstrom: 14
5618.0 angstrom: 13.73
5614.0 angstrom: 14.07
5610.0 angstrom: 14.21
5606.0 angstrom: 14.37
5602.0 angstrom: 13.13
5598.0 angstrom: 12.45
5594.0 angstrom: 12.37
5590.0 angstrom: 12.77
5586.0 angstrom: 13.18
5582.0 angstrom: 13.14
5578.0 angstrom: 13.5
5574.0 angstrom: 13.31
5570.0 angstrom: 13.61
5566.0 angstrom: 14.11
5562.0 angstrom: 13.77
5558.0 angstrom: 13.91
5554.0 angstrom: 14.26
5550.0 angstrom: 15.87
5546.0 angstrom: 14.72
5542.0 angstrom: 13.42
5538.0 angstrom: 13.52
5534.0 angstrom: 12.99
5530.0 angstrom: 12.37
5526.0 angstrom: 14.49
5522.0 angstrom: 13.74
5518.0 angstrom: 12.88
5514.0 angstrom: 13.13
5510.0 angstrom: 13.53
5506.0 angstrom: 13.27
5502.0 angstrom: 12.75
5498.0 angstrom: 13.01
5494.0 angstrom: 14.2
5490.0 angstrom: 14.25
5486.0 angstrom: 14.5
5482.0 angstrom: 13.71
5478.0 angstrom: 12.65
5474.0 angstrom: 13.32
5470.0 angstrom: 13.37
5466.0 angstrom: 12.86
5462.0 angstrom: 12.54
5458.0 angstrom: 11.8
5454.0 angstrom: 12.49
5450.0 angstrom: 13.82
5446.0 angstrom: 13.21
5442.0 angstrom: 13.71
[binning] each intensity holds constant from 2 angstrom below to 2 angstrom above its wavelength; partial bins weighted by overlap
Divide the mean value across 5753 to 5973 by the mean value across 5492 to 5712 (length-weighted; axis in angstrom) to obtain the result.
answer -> 1.0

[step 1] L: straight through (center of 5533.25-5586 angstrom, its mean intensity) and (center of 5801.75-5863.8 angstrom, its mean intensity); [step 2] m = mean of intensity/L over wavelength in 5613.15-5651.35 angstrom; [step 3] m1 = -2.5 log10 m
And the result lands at 0.06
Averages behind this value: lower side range 13.9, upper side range 14.3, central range 13.2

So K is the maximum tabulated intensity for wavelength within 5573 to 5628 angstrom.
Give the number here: 14.37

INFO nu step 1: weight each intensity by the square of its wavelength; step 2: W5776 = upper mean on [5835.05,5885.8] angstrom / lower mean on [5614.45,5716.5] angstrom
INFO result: 1.1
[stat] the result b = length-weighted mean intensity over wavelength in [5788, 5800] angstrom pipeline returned 13.9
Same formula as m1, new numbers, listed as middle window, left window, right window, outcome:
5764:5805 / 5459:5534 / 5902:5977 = -0.06 mag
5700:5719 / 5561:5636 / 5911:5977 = 0.05 mag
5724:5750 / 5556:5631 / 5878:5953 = -0.04 mag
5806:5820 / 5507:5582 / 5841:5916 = -0.08 mag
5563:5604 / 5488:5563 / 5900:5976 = 0.05 mag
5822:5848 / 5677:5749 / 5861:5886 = -0.07 mag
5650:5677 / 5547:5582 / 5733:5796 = 0.05 mag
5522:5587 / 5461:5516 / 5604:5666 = -0.03 mag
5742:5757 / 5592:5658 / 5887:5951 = -0.05 mag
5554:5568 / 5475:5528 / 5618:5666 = -0.05 mag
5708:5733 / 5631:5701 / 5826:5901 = 0.01 mag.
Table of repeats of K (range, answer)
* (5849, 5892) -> 14.29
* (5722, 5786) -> 15.73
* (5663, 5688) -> 14.2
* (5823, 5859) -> 15.29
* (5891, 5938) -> 15.1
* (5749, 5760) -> 14.26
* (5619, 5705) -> 14.9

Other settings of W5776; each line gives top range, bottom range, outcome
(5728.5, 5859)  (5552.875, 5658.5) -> 1.14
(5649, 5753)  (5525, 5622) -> 1.05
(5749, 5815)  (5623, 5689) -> 1.13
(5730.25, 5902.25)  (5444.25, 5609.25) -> 1.15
